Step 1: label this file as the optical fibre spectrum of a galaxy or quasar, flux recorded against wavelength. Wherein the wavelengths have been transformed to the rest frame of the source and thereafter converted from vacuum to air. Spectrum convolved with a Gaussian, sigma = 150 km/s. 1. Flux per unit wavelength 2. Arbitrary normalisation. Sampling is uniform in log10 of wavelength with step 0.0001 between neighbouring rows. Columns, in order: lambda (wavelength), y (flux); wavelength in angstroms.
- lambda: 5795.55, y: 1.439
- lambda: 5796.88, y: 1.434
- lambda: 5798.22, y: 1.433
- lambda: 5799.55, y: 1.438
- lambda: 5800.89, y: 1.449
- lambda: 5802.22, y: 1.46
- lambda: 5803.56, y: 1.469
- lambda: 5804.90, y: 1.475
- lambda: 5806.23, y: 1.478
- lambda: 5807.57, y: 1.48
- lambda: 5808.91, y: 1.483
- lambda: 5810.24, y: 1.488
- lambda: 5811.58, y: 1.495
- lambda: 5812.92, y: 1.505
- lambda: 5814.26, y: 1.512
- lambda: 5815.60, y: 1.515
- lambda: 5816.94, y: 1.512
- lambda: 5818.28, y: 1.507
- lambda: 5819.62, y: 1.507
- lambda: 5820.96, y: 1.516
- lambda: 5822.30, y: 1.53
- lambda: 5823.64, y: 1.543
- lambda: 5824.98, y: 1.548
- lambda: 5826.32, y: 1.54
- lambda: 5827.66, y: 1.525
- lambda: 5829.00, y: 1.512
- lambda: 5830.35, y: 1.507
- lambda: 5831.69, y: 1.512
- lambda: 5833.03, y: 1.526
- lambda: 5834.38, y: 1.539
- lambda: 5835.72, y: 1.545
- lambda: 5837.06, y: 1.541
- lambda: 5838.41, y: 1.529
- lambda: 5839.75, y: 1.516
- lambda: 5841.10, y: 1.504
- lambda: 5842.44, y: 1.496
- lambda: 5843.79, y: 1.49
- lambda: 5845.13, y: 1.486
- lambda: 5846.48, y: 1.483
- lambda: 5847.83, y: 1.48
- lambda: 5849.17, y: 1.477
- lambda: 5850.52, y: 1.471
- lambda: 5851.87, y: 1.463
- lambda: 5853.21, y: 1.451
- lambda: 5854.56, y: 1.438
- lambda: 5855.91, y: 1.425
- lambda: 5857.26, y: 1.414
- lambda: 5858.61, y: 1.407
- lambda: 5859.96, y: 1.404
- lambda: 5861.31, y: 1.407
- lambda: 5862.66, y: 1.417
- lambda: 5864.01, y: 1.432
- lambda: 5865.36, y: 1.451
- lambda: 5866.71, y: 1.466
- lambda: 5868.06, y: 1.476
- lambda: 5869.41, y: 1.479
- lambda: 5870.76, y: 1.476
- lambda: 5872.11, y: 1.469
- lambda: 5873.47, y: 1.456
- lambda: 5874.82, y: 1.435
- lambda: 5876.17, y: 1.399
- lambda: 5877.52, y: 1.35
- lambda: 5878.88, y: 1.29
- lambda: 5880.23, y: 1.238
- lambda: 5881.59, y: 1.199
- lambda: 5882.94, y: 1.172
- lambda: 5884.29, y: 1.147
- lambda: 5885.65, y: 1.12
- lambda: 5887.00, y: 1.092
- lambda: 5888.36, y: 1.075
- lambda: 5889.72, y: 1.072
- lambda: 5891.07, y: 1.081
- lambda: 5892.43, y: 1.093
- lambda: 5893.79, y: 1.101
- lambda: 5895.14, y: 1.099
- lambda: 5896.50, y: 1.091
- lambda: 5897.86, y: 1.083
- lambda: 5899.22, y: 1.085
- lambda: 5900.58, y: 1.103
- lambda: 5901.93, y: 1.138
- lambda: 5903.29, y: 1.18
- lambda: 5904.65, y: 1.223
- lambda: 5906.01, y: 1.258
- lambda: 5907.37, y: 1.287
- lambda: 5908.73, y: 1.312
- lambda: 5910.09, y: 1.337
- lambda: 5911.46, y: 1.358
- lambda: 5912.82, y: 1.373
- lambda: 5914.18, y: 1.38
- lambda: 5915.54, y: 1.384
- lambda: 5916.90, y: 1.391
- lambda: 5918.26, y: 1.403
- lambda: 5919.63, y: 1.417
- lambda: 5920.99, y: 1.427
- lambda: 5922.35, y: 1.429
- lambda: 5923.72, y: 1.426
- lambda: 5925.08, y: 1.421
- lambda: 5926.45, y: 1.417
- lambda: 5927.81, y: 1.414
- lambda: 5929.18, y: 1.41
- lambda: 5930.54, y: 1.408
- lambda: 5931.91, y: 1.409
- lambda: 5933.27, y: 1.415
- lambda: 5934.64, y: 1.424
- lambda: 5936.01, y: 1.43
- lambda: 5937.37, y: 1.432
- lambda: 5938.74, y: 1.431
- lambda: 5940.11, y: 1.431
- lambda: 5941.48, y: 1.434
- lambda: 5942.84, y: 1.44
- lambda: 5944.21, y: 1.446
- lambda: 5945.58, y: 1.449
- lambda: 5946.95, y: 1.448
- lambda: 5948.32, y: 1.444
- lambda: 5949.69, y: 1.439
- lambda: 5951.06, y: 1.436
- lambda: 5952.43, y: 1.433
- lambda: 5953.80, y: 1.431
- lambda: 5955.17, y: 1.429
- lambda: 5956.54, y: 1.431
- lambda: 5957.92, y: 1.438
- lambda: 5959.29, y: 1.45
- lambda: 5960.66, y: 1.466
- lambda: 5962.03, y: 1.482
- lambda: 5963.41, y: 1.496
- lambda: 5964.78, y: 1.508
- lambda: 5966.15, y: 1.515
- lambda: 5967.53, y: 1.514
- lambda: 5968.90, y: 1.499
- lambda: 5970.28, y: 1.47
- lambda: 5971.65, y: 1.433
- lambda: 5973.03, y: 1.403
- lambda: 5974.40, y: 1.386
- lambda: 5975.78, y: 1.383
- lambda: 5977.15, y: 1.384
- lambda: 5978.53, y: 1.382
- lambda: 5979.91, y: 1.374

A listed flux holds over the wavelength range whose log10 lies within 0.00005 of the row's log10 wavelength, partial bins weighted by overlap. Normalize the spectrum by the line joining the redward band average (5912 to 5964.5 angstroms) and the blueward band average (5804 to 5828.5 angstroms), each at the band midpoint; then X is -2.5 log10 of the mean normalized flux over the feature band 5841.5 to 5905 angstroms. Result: 0.12 mag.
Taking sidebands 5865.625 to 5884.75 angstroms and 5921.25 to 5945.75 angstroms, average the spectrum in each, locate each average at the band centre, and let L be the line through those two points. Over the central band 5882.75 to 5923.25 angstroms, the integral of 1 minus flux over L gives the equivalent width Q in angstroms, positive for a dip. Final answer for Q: 4.9 angstroms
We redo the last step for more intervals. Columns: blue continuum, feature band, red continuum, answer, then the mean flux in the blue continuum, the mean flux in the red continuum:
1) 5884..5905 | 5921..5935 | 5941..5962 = -1.2 angstroms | 1.11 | 1.44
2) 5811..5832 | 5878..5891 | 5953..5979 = 2.9 angstroms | 1.52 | 1.45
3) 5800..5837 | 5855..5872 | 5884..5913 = -1.6 angstroms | 1.51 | 1.17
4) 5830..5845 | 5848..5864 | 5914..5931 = 0.6 angstroms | 1.52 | 1.41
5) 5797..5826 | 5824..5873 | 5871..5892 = -4.4 angstroms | 1.49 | 1.24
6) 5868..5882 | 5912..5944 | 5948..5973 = 0.4 angstroms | 1.39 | 1.46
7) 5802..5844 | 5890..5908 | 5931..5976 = 4.1 angstroms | 1.51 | 1.45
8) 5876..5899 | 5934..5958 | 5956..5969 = -0.5 angstroms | 1.15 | 1.48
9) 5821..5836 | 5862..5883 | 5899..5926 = 0.4 angstroms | 1.53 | 1.32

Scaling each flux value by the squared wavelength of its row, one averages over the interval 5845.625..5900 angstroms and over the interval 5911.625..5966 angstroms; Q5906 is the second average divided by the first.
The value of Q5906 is 1.1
